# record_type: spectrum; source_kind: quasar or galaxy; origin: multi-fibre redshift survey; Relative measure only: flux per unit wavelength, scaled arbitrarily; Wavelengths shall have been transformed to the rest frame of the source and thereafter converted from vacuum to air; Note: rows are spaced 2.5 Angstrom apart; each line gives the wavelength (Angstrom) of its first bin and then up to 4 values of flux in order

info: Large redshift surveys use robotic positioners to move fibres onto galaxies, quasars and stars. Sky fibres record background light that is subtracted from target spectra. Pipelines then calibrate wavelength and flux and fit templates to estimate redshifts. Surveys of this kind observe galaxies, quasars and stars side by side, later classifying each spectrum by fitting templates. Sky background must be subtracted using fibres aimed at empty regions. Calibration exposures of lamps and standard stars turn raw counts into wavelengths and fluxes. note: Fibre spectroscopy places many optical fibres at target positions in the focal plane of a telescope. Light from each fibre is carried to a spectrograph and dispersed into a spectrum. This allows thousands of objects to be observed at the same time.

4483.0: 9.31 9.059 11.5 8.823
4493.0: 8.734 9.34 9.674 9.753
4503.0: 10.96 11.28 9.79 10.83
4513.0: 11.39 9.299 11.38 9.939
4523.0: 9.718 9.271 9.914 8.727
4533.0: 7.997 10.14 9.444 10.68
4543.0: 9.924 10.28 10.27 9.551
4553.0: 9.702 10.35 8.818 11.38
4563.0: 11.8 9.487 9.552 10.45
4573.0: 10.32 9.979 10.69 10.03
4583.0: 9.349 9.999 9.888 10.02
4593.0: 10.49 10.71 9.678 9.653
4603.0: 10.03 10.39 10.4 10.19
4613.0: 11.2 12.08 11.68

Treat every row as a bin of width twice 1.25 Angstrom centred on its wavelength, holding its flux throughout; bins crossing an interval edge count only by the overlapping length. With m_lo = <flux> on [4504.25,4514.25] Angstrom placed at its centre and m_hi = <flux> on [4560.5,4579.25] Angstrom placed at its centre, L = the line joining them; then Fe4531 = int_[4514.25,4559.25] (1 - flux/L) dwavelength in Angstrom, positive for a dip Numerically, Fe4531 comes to 3.7 Angstrom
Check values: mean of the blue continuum 10.8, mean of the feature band 9.74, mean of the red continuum 10.4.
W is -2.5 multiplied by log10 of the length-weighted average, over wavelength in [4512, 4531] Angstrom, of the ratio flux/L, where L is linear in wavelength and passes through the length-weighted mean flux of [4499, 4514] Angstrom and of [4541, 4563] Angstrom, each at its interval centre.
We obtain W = 0.05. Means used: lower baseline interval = 10.6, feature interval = 9.98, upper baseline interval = 10.2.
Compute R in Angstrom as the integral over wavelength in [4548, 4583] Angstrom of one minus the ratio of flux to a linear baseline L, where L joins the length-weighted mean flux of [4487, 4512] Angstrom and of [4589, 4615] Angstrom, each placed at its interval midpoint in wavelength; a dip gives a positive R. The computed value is 0.3 Angstrom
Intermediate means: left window 10.1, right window 10.3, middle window 10.1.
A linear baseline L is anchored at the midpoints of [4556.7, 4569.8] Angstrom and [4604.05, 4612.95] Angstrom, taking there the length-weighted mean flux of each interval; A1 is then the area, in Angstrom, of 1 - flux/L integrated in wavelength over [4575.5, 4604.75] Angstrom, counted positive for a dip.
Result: 0.8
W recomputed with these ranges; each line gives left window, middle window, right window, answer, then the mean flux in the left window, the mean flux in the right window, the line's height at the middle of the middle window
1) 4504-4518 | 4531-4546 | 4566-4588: 0.075 mag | 10.6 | 10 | 10.4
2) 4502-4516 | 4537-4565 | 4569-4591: 0.013 mag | 10.7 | 10.1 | 10.3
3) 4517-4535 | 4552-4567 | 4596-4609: -0.051 mag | 9.56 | 10.1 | 9.78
